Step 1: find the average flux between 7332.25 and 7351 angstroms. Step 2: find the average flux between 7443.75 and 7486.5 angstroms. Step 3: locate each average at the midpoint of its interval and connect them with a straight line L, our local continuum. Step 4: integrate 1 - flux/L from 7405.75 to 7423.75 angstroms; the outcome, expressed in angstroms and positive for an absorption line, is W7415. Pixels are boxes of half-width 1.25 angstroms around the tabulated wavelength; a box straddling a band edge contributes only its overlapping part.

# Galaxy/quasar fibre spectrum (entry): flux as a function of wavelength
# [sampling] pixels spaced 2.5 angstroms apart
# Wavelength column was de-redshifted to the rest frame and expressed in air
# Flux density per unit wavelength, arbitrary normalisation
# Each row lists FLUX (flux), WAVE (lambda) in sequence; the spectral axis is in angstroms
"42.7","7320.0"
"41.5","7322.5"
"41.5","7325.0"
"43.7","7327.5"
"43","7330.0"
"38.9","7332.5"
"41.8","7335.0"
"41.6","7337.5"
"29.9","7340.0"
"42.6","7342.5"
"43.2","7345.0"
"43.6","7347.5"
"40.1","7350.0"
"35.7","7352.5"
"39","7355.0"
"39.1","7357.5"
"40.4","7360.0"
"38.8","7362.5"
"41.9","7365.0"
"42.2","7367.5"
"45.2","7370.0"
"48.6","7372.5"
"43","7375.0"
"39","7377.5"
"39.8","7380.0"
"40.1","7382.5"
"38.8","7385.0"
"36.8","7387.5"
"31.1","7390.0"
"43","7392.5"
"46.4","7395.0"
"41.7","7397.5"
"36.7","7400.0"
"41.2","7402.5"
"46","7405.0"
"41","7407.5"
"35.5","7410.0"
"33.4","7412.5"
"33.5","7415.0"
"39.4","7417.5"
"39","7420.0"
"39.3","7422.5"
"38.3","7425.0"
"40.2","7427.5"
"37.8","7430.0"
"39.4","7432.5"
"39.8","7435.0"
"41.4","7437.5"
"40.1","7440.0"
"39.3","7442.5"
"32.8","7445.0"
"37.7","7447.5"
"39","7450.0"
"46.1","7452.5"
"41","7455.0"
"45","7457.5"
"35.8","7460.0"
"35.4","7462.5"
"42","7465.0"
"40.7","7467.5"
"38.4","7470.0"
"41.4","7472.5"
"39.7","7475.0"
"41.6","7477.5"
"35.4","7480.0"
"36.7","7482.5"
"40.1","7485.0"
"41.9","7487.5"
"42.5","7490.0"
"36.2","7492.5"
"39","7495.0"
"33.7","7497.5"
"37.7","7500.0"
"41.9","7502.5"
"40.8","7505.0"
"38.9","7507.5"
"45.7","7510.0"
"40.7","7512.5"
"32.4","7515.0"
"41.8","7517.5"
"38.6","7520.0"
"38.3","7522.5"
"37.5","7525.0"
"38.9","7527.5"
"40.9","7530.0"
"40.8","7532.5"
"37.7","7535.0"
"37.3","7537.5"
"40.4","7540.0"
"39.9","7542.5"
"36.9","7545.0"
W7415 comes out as 1.0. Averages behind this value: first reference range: 40.3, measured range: 37.5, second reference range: 39.4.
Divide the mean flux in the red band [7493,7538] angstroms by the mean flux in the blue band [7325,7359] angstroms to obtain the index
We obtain 1.0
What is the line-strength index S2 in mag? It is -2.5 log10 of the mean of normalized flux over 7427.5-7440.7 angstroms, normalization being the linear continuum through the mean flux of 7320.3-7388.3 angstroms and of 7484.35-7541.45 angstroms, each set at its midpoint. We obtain 0.01 mag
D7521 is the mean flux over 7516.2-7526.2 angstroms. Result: 39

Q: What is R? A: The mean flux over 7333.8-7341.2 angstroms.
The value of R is 37.8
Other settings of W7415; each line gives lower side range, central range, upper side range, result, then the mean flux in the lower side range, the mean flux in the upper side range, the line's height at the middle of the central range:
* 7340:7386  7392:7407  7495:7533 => -0.71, 40.9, 39.2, 40.5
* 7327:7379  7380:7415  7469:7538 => 1.10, 41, 39.2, 40.4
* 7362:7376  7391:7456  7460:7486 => 2.52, 43.5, 39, 41.1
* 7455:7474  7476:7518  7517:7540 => 0.30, 39.9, 39.1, 39.5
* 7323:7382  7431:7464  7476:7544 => 0.35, 41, 39.2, 39.9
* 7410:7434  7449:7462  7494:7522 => -0.95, 37.7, 39.2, 38.3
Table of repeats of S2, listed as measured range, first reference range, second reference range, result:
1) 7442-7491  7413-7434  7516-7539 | -0.03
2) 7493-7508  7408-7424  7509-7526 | 0.01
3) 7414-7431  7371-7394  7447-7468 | 0.05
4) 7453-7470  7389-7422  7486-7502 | -0.04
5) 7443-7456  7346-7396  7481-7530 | 0.01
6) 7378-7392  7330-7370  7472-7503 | 0.06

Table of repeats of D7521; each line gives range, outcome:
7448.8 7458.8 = 42.8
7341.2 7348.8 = 43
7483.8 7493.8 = 40.2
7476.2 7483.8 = 37.9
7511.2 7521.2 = 38.4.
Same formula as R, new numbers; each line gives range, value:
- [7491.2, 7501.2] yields 36.7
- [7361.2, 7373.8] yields 43.3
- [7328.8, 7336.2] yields 41.2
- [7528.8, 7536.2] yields 39.8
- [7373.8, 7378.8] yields 41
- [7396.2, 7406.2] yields 41.4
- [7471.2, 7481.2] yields 39.5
